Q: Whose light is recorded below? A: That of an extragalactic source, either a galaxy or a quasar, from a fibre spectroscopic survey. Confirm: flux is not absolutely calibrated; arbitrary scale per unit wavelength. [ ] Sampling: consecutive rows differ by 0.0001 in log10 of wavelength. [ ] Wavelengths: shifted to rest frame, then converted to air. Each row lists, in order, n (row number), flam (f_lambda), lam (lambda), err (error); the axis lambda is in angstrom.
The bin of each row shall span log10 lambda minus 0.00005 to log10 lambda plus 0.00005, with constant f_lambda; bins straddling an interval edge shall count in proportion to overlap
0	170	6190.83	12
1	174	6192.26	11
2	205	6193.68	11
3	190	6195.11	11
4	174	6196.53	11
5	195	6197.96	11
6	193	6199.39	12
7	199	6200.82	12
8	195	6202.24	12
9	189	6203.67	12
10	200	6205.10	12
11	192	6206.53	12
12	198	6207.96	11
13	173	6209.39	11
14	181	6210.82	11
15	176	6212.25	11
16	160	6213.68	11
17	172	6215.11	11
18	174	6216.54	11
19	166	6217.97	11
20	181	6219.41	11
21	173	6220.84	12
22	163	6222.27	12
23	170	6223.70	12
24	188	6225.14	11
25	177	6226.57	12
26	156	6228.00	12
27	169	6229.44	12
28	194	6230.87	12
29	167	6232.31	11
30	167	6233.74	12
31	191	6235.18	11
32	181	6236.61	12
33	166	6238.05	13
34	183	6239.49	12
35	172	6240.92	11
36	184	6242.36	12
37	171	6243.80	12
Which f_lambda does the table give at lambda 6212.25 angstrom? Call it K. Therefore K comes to 176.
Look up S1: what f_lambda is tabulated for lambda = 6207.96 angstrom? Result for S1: 198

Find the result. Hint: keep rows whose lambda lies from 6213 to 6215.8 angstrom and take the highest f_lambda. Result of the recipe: 172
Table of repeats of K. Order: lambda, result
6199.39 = 193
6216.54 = 174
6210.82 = 181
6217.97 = 166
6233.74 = 167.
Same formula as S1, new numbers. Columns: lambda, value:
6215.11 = 172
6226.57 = 177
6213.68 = 160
